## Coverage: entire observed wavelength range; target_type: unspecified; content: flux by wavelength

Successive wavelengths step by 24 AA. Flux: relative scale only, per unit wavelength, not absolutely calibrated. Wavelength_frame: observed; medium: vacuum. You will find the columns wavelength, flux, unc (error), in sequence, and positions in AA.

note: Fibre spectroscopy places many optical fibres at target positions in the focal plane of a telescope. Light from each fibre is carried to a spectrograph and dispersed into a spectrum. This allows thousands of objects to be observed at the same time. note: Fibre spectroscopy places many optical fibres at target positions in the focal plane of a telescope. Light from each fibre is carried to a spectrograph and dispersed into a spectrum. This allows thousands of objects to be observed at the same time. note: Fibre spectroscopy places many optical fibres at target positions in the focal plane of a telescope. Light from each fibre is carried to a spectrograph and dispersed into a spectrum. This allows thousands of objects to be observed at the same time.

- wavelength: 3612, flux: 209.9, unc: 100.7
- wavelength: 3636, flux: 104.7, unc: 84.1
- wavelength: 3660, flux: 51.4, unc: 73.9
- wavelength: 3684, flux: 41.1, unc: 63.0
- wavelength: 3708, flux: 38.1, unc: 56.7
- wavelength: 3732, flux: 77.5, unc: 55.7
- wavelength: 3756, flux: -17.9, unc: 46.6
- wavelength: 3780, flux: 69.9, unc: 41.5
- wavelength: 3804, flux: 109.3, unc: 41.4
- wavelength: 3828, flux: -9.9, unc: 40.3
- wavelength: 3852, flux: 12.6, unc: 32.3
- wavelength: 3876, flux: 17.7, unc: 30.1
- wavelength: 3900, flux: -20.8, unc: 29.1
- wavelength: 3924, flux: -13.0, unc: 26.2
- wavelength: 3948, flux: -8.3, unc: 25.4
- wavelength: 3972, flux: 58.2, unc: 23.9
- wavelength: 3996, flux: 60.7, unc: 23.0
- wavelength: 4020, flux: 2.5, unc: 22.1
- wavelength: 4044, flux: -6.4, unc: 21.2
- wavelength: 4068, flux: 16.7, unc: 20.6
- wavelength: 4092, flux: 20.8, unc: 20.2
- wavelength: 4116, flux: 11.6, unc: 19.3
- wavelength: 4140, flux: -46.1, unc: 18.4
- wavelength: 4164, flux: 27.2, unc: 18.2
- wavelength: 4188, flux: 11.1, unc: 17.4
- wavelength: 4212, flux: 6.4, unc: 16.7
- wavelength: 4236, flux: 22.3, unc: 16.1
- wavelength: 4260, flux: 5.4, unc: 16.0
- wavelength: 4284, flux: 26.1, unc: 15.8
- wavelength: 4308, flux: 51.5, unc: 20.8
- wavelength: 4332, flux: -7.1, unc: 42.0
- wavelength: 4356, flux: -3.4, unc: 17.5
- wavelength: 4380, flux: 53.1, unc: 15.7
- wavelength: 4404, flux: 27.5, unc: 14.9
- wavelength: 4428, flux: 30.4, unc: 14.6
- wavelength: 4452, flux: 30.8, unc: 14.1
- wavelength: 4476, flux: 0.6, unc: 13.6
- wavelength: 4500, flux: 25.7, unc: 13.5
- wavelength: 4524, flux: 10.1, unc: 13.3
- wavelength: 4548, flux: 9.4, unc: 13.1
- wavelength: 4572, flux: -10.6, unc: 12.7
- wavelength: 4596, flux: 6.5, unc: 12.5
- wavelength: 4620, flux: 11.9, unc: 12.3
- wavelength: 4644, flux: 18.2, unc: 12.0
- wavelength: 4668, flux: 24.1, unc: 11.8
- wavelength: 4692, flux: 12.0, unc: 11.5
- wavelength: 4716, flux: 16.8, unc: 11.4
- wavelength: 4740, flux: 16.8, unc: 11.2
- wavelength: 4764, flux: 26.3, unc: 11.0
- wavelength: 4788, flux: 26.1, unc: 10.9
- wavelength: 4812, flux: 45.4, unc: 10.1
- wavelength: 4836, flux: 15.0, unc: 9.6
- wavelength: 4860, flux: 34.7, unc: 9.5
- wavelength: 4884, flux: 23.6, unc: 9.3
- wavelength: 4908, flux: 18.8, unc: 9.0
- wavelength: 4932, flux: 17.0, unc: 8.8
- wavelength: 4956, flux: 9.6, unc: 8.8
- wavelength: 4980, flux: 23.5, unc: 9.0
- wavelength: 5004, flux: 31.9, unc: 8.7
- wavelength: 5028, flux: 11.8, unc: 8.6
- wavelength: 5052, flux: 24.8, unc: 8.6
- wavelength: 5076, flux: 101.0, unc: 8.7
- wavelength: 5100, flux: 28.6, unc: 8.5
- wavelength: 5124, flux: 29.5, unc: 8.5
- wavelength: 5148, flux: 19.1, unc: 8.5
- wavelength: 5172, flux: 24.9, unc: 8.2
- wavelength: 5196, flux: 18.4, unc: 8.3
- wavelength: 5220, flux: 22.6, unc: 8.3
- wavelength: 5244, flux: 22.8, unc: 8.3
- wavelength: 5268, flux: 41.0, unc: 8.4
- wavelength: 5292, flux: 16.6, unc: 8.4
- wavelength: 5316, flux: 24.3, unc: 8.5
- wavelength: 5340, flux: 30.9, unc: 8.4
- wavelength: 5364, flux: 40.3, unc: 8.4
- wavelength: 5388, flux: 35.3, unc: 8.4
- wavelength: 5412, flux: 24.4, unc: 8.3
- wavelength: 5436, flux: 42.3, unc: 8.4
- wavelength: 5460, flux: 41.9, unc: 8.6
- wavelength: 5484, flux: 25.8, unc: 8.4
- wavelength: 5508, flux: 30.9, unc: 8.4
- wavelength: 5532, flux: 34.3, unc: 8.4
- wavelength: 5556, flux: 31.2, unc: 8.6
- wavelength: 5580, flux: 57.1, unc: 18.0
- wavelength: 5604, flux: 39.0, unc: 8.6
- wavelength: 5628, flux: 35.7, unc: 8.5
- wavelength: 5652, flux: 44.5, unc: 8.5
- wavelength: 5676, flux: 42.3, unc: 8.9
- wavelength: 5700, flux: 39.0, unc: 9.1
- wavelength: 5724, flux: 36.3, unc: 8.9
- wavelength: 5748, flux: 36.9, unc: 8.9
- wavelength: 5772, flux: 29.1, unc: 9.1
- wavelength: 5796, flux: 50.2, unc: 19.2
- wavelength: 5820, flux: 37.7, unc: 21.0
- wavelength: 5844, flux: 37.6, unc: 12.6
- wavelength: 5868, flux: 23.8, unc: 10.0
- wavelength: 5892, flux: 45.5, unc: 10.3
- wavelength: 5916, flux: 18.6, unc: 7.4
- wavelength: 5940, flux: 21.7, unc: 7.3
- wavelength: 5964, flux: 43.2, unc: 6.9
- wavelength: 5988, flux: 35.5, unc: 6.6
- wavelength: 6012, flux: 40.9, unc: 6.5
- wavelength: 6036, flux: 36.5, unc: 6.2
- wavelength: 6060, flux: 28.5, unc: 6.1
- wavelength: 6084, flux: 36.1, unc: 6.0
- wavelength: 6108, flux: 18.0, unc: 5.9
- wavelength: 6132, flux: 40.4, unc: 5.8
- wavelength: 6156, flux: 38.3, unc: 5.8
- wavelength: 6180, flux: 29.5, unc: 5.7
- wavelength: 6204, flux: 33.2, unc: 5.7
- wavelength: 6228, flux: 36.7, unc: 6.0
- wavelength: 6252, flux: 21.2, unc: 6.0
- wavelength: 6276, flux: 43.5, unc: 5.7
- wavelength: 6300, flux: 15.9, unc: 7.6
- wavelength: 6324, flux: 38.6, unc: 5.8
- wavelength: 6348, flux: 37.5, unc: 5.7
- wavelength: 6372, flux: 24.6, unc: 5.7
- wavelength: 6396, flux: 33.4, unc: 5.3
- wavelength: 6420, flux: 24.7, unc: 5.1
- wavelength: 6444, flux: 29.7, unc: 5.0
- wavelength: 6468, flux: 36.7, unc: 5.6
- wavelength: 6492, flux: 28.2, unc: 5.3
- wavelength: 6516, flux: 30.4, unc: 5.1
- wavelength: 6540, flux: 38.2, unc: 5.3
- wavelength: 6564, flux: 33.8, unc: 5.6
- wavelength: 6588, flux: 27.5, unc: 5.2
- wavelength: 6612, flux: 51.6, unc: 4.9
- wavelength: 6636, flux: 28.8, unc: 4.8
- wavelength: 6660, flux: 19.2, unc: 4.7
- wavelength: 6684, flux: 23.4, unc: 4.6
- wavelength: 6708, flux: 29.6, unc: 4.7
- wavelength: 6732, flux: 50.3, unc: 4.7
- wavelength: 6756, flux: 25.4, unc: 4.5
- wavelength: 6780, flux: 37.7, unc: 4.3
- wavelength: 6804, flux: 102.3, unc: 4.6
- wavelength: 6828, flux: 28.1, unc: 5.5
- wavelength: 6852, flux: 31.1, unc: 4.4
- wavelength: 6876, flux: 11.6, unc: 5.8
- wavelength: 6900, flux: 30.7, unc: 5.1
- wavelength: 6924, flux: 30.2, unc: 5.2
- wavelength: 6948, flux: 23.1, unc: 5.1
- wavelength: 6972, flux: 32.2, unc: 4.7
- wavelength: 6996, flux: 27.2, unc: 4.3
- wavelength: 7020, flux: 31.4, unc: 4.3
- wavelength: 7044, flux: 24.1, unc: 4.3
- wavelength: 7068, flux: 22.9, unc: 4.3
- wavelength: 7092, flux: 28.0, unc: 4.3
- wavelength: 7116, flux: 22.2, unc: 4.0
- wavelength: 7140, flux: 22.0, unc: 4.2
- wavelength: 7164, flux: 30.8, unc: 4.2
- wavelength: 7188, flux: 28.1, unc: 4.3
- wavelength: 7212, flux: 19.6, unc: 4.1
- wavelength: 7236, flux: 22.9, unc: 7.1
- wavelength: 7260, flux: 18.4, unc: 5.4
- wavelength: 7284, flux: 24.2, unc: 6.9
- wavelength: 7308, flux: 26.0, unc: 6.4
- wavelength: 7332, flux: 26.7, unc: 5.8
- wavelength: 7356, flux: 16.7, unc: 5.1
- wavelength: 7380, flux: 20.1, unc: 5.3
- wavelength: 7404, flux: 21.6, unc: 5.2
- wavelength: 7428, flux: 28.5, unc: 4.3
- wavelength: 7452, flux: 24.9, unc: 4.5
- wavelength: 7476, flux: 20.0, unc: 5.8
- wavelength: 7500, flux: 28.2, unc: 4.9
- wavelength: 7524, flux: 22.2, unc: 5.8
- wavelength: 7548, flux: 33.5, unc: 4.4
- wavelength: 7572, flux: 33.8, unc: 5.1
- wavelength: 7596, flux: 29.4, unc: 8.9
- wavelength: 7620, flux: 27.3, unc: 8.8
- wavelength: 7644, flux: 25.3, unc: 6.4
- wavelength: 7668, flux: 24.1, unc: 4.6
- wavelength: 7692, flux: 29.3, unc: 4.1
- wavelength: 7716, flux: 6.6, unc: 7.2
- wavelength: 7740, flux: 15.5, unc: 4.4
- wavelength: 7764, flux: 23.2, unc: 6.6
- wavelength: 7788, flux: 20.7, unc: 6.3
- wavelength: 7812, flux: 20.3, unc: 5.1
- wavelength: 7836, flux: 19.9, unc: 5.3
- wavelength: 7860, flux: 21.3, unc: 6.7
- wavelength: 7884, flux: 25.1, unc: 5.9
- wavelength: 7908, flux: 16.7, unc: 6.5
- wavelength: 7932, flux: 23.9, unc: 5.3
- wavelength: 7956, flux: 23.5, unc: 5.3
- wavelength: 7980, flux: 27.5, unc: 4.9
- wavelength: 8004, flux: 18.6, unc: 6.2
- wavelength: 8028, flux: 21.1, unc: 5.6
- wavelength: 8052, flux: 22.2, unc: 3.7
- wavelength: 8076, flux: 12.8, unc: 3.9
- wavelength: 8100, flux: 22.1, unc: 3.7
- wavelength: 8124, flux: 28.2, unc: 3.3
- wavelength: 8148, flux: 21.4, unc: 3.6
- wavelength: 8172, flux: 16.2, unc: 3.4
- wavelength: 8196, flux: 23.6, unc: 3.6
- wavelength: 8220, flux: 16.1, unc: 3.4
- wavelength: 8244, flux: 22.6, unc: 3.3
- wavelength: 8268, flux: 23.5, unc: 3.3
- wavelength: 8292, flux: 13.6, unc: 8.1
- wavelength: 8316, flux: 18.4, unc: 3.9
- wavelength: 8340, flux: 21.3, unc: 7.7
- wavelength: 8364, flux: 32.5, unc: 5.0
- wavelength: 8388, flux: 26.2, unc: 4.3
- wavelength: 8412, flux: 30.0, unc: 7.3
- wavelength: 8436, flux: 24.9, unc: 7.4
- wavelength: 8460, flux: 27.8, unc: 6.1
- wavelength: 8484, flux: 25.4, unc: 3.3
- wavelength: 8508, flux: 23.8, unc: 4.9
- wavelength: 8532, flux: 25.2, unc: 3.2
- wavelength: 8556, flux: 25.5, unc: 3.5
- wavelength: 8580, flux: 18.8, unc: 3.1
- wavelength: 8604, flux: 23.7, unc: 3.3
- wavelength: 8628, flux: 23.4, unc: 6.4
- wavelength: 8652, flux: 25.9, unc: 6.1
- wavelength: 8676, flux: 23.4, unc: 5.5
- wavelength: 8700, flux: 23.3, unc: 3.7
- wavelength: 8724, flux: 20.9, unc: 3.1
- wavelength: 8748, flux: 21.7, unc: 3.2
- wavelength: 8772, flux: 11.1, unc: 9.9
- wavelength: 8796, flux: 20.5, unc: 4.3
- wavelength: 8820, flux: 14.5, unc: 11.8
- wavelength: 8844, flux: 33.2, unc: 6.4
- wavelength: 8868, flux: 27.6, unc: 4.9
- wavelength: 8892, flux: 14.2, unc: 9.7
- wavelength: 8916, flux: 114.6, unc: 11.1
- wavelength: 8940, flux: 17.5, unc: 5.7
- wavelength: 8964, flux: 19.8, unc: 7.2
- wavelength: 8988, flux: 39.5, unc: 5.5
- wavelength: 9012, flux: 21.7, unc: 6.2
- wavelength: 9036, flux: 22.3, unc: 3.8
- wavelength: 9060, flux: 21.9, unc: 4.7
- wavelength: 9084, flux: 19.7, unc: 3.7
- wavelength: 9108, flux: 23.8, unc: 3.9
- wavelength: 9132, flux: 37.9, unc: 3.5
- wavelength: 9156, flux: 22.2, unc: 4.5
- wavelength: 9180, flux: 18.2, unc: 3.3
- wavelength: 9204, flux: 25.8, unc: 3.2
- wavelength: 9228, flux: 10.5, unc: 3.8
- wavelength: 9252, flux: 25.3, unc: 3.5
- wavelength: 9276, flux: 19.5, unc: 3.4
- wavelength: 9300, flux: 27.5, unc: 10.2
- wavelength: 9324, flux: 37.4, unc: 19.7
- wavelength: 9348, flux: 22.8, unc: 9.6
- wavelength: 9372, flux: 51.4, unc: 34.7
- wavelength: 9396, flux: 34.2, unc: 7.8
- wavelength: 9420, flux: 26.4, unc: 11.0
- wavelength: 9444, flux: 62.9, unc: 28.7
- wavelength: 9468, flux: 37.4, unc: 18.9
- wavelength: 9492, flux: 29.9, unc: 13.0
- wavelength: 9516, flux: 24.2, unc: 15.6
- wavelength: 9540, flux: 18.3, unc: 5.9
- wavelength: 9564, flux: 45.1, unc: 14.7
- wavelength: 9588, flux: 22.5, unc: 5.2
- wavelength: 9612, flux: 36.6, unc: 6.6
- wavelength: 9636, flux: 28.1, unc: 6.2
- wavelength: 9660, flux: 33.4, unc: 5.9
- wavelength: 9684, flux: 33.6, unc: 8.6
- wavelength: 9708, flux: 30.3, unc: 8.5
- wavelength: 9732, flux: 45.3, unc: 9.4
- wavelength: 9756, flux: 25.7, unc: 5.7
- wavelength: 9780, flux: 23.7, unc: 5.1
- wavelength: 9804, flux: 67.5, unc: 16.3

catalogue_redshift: 0.36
